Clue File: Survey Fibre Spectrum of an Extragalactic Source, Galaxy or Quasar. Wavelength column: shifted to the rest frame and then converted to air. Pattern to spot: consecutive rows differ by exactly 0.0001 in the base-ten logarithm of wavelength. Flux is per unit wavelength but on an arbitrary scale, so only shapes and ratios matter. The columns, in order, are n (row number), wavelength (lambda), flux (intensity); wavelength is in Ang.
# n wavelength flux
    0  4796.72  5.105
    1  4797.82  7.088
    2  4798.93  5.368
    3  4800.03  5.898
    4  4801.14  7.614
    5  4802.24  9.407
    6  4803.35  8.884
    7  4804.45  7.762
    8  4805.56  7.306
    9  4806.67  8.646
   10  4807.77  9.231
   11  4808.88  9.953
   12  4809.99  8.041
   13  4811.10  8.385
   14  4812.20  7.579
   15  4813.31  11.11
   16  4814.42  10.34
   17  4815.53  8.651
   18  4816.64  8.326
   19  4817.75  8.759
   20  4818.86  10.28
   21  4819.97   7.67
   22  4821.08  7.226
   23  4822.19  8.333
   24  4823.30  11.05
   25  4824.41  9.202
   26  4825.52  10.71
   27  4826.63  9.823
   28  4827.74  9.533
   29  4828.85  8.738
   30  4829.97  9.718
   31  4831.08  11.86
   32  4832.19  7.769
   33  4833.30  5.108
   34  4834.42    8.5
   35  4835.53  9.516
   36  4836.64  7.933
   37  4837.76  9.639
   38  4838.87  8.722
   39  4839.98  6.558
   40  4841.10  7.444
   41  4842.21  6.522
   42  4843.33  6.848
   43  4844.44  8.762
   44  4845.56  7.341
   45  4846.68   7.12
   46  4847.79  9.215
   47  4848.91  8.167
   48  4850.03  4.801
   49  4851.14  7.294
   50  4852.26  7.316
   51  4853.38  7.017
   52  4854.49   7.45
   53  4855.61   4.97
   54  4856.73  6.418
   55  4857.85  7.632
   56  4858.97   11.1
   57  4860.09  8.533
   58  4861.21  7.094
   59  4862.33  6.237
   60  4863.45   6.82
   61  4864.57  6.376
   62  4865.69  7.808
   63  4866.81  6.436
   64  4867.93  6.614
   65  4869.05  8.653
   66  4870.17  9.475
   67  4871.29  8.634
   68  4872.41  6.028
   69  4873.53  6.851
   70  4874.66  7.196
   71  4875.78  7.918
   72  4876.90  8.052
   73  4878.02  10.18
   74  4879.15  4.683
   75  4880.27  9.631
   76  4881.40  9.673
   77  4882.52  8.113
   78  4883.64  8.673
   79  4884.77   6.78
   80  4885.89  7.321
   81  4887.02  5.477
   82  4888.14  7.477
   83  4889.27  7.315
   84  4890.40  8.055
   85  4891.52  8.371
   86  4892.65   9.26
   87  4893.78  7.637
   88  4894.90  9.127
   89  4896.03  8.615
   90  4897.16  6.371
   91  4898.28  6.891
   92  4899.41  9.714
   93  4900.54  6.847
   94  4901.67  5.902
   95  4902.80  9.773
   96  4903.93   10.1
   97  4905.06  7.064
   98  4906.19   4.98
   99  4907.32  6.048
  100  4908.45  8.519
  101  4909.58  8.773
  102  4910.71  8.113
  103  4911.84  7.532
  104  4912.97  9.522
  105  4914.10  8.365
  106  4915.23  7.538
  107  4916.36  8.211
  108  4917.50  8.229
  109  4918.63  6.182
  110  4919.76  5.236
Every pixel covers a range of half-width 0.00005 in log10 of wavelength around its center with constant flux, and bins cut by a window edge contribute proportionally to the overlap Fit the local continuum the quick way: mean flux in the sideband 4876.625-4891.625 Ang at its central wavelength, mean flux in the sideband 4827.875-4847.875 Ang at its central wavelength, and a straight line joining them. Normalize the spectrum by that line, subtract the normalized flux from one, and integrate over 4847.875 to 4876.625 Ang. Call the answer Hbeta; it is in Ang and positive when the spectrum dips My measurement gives 2.3 Ang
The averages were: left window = 8.19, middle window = 7.35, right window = 7.82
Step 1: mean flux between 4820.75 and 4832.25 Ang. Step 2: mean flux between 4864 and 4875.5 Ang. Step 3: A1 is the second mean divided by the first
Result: 0.78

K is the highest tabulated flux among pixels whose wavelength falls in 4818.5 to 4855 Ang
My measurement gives 11.86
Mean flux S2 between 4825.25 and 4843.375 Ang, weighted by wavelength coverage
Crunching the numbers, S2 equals 8.54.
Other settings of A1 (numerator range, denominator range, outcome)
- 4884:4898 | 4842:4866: 1.05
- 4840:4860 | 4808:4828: 0.81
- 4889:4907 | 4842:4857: 1.10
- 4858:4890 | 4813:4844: 0.88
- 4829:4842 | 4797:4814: 1.03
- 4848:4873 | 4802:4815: 0.83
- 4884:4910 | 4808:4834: 0.85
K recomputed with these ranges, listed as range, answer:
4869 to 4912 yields 10.18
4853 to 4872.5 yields 11.1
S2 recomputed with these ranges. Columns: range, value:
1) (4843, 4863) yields 7.41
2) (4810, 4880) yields 8.07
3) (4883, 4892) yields 7.43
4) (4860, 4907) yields 7.67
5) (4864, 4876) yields 7.44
